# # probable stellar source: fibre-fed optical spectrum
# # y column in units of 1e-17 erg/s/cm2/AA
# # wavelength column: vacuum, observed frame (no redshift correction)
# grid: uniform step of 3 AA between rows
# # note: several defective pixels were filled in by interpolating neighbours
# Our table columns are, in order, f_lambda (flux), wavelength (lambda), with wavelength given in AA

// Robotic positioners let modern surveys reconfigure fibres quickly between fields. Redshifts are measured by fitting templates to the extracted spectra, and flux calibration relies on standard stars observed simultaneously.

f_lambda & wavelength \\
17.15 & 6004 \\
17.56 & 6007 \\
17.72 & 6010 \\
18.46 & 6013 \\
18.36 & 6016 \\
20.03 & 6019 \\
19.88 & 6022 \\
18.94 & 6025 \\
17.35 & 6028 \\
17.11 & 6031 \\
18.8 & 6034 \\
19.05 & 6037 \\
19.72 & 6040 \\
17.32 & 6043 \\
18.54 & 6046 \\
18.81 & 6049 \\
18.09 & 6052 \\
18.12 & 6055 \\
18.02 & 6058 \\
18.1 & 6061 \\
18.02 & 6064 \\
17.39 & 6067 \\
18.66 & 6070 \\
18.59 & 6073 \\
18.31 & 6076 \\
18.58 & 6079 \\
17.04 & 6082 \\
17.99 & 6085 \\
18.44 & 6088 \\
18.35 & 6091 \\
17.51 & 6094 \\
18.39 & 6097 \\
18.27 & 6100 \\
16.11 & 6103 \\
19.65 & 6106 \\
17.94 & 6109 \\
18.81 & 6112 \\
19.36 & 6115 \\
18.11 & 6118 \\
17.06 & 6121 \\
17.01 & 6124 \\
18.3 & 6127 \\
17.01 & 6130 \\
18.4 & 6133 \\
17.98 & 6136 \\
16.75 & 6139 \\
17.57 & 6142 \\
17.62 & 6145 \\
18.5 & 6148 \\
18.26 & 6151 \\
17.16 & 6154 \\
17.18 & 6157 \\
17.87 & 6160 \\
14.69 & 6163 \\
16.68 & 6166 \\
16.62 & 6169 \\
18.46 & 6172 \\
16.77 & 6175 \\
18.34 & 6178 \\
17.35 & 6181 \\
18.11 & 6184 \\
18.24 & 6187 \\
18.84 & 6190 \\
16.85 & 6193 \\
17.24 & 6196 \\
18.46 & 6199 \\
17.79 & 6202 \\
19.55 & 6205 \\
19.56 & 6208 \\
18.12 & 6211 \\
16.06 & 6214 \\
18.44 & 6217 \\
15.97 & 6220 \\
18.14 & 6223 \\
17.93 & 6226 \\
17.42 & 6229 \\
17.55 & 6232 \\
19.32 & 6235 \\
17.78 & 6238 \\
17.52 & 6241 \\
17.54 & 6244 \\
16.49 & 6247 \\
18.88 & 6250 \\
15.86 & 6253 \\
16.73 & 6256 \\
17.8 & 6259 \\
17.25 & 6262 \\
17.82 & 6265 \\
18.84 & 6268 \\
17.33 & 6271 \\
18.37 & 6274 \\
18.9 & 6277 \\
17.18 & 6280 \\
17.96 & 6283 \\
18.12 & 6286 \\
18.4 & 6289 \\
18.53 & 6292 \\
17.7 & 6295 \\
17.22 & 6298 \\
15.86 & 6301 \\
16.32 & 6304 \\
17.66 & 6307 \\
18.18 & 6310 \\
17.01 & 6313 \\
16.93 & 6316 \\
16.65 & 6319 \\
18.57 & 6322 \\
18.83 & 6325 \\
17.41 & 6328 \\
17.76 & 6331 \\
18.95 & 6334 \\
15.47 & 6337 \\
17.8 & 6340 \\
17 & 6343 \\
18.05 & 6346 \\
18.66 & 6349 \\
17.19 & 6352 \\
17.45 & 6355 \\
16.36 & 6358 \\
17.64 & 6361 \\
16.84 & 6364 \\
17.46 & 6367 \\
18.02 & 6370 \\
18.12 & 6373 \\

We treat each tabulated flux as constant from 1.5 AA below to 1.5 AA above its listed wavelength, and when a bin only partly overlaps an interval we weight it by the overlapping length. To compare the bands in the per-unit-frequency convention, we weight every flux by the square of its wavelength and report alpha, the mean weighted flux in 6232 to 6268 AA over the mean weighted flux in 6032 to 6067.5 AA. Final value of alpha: 1.0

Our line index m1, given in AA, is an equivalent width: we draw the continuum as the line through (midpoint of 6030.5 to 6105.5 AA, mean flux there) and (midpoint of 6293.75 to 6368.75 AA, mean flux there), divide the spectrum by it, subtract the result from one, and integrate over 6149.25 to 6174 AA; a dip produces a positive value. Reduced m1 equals 1.1 AA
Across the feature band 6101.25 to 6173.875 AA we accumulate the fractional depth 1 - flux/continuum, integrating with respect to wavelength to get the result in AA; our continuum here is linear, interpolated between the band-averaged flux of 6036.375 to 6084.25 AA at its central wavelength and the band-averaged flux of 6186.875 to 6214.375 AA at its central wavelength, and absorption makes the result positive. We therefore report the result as 2.3 AA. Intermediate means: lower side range 18.3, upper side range 18.1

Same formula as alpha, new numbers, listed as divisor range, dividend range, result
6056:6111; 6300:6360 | 1.04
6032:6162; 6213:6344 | 1.03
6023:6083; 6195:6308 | 1.04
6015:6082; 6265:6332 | 1.04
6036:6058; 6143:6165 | 0.97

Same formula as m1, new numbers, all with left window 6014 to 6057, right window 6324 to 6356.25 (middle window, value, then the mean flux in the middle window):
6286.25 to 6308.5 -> 0.5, 17.4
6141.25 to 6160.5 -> 0.5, 17.7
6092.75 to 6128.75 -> 0.6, 18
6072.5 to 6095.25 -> 0.4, 18.1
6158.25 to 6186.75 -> 1.4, 17.3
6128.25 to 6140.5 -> 0.5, 17.6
